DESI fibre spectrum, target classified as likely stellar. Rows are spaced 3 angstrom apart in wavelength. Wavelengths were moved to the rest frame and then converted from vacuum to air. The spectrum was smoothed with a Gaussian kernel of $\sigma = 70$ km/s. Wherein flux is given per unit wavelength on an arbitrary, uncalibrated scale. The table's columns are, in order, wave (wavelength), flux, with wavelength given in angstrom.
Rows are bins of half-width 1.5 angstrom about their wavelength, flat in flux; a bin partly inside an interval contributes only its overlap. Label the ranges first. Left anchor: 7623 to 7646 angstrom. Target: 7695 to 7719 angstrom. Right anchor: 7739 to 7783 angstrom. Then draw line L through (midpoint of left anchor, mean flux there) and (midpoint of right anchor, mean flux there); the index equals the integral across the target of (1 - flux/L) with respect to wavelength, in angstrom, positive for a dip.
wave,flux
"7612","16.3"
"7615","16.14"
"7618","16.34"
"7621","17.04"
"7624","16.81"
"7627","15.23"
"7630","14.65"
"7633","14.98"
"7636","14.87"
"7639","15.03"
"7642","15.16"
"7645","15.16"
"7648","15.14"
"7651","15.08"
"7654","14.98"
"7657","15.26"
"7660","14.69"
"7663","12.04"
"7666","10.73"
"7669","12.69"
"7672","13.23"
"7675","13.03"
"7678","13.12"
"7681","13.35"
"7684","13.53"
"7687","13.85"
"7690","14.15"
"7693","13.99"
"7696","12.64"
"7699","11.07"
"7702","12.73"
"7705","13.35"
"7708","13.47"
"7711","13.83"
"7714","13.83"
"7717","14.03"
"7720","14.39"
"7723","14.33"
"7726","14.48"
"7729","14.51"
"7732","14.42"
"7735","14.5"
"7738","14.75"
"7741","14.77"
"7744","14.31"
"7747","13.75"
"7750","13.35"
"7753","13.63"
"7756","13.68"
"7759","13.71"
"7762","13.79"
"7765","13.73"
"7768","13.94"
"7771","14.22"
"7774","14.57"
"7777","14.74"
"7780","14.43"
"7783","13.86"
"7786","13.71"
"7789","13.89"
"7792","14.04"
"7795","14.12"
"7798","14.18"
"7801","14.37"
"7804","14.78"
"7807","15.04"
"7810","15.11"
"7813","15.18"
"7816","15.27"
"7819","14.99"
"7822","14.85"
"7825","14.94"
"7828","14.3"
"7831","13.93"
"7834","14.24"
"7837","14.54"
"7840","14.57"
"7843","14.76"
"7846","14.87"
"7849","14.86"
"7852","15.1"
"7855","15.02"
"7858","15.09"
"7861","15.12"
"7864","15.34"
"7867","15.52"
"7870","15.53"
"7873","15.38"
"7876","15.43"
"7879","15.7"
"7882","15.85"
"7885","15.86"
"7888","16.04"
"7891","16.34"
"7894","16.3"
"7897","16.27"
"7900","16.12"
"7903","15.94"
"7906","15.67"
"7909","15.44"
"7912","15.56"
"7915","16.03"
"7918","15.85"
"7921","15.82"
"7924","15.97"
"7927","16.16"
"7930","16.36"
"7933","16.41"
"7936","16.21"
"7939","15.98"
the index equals 2.3 angstrom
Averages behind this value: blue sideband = 15.2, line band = 13.2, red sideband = 14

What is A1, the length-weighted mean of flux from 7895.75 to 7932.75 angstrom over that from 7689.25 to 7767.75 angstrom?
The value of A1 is 1.15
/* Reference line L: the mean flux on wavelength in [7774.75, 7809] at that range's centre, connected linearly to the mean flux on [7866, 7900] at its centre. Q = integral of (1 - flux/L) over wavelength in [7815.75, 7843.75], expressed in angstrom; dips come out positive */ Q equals 0.6 angstrom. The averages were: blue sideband 14.3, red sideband 15.9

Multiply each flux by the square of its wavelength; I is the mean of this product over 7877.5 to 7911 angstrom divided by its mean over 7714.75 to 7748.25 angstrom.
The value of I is 1.2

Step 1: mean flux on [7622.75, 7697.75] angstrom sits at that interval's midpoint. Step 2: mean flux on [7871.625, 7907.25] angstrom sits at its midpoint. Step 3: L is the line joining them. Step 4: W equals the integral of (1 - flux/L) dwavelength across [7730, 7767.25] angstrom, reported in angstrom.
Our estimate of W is 1.9 angstrom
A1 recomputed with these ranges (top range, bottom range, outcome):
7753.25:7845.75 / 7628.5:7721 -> 1.04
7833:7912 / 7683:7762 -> 1.12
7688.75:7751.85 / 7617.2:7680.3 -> 0.95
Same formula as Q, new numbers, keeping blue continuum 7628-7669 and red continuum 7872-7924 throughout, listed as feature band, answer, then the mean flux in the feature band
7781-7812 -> 1.9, 14.3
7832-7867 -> 1.6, 14.9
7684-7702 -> 1.9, 13.1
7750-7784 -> 2.5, 14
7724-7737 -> 0.3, 14.5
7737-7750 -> 0.6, 14.3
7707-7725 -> 1.0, 14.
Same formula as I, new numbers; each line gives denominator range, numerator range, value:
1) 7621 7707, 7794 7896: 1.13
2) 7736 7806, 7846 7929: 1.14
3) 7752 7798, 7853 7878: 1.12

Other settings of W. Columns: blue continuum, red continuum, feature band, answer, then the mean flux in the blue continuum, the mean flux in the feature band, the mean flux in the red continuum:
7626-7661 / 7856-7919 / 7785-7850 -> 4.0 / 15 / 14.6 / 15.7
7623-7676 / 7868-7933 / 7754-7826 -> 4.0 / 14.4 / 14.4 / 15.9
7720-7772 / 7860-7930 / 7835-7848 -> 0.5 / 14.1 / 14.7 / 15.8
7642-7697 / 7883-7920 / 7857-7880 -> 0.4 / 13.8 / 15.4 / 15.9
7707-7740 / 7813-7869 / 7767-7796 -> 0.8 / 14.3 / 14.2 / 14.9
